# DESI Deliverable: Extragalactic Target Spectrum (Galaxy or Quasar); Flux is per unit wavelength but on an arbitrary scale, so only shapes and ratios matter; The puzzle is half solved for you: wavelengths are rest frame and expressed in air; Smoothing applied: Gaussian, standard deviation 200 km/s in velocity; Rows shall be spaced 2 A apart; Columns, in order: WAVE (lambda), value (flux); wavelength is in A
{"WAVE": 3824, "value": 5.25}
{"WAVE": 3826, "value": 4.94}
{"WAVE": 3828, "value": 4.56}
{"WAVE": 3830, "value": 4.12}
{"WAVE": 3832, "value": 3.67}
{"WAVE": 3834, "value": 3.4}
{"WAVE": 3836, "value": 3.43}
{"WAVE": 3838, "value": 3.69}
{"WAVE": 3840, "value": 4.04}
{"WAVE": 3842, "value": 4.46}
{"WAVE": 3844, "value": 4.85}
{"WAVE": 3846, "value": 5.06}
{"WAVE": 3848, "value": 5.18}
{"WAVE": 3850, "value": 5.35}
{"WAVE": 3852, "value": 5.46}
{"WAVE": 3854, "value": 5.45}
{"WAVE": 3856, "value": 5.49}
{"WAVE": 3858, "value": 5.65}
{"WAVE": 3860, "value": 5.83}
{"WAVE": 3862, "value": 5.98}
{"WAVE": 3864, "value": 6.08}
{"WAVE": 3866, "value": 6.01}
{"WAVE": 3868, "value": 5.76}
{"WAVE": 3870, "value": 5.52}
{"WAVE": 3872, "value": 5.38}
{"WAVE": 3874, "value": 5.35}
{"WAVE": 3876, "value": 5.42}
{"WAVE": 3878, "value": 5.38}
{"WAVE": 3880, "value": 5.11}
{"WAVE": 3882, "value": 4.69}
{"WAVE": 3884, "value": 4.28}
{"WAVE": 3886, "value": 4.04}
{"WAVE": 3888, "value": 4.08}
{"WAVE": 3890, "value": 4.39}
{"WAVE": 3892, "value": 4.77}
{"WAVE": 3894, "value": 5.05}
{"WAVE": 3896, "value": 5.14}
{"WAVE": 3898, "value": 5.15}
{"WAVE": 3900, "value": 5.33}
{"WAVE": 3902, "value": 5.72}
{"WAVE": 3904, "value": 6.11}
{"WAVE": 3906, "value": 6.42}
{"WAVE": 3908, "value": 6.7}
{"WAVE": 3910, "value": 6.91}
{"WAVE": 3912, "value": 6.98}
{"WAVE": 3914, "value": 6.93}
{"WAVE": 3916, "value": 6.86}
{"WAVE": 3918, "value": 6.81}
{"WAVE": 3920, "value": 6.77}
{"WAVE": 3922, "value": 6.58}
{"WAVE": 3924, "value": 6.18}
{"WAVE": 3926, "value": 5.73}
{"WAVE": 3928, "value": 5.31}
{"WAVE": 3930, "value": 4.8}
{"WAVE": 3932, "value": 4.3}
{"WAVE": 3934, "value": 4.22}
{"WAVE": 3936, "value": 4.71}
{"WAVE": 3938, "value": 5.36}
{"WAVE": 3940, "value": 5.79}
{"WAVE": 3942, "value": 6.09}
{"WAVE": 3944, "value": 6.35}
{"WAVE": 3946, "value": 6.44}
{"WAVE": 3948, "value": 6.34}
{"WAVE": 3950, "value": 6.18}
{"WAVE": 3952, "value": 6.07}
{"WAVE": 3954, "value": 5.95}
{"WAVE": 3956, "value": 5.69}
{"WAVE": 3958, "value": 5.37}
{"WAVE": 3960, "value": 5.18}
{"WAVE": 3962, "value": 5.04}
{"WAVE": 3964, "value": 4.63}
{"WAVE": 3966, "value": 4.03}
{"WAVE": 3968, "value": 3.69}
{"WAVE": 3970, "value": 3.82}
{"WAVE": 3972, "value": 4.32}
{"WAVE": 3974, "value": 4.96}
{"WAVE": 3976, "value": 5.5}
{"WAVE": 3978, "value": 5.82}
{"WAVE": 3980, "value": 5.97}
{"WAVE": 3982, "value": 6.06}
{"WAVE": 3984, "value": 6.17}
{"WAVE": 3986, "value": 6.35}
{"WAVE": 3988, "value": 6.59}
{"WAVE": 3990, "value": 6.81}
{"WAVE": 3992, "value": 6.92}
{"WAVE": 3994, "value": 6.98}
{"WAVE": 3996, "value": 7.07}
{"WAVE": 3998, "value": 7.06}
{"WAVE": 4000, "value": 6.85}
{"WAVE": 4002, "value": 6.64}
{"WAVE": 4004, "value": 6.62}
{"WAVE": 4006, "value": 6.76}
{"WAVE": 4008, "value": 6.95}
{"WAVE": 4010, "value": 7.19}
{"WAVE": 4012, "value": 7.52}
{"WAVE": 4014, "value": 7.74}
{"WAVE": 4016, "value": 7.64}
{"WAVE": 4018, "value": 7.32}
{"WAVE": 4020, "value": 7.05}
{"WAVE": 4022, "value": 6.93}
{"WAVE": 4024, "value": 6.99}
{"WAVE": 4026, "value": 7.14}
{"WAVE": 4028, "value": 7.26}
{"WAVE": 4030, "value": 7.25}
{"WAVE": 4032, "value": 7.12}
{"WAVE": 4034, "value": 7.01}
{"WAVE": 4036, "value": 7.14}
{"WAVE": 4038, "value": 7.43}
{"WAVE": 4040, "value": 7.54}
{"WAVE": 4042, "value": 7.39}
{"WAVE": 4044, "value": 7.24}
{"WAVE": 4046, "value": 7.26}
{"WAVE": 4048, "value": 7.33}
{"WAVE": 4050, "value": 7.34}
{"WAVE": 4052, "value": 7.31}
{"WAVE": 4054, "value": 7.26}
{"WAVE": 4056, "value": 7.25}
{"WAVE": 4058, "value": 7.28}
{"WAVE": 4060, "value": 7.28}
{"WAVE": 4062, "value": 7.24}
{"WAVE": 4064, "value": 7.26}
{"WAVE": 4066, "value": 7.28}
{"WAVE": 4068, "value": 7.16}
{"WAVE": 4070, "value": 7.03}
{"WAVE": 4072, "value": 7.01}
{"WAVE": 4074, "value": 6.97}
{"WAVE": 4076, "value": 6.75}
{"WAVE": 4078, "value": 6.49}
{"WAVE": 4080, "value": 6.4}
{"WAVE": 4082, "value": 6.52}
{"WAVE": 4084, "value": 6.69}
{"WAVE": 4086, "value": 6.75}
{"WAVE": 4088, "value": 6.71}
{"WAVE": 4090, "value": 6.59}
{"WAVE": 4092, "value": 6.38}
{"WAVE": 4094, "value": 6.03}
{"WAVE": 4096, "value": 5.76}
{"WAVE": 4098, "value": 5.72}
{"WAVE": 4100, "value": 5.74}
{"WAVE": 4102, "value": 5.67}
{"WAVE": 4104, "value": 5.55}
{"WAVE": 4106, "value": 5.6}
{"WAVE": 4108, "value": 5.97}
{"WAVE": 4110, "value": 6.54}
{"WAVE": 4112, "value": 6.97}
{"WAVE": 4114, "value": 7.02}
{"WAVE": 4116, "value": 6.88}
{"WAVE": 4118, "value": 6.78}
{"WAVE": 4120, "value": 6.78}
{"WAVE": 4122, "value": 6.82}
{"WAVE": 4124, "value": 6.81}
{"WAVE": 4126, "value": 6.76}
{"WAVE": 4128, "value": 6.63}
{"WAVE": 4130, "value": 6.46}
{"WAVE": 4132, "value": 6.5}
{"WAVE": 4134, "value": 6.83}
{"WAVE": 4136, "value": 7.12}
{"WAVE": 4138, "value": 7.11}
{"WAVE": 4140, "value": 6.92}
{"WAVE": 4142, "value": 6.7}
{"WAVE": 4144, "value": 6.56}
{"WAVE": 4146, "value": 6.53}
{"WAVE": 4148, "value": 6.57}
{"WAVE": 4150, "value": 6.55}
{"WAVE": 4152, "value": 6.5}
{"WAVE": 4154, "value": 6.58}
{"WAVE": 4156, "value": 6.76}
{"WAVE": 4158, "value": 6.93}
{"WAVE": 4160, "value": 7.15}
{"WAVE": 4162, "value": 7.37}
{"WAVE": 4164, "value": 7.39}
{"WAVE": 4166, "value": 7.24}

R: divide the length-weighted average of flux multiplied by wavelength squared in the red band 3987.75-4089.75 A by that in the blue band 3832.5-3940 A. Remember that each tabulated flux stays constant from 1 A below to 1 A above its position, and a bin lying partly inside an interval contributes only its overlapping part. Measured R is 1.4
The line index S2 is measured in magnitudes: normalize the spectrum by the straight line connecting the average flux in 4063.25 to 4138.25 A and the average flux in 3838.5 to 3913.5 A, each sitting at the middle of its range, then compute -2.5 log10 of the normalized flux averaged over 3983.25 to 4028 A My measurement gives -0.15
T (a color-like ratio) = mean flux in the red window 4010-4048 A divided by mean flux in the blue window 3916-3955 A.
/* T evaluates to 1.3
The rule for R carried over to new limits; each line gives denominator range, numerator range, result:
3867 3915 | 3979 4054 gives 1.38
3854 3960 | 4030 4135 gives 1.31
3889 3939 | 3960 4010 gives 1.07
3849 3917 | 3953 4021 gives 1.16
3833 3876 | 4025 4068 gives 1.56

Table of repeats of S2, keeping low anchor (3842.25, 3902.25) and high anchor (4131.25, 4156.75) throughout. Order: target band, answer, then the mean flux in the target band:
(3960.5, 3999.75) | 0.02 mag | 5.69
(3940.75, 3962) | -0.05 mag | 5.92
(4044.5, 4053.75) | -0.18 mag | 7.3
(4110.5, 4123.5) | -0.05 mag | 6.86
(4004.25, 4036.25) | -0.19 mag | 7.18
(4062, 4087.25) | -0.09 mag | 6.87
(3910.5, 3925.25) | -0.22 mag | 6.72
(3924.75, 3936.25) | 0.14 mag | 4.88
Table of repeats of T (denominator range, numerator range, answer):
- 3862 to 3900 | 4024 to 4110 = 1.33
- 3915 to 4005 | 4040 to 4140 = 1.16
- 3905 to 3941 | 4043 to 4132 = 1.12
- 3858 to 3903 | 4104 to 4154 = 1.27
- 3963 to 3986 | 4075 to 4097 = 1.28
